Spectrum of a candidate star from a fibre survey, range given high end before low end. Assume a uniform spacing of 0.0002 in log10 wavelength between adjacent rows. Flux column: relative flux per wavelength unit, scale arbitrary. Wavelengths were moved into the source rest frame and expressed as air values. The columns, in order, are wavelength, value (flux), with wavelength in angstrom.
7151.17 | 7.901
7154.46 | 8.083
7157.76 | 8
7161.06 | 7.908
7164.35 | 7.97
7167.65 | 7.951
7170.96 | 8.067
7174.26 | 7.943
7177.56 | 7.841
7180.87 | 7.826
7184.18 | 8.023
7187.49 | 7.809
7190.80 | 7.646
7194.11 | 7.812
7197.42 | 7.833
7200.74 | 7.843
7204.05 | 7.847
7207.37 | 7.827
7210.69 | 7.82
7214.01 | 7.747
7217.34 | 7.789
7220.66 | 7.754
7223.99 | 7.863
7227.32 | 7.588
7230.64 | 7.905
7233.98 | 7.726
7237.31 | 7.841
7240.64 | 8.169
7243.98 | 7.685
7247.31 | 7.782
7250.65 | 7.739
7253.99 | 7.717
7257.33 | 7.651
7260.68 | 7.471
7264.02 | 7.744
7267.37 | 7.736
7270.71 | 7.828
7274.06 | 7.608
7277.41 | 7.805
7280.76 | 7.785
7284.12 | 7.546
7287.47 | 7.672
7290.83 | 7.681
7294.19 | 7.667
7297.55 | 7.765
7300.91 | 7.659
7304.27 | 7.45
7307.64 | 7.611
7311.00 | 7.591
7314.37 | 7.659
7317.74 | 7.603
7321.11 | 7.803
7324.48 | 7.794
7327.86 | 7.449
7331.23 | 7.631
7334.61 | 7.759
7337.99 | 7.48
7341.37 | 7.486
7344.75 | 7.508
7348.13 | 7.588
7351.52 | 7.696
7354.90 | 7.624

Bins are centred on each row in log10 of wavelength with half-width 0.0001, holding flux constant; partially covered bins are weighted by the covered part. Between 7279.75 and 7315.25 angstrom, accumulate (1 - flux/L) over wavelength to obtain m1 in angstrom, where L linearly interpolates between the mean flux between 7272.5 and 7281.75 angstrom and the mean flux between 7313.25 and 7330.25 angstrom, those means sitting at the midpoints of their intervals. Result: 0.27 angstrom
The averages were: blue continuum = 7.73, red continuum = 7.66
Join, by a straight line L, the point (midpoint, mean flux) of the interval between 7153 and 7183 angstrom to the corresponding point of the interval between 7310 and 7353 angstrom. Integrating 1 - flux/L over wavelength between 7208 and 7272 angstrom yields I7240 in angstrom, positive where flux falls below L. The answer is 0.3 angstrom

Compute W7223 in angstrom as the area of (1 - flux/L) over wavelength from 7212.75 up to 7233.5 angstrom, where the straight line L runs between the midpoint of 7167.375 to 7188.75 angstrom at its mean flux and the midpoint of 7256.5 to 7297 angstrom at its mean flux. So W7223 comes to 0.1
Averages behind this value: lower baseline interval 7.92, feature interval 7.77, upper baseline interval 7.69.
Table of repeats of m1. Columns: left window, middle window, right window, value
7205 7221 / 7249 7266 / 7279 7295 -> 0.12 angstrom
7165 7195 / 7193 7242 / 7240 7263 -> -0.14 angstrom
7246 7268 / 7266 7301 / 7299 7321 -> -0.26 angstrom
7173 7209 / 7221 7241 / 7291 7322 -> -0.13 angstrom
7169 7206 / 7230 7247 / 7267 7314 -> -0.19 angstrom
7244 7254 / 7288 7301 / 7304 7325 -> -0.03 angstrom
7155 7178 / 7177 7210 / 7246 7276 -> 0.25 angstrom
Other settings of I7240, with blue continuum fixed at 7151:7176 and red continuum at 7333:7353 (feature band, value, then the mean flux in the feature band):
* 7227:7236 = 0.1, 7.77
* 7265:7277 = 0.0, 7.74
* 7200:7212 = 0.1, 7.84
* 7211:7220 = 0.1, 7.77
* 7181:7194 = 0.2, 7.82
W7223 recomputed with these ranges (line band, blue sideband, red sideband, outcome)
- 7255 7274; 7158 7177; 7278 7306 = 0.1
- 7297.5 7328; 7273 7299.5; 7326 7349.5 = -0.1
